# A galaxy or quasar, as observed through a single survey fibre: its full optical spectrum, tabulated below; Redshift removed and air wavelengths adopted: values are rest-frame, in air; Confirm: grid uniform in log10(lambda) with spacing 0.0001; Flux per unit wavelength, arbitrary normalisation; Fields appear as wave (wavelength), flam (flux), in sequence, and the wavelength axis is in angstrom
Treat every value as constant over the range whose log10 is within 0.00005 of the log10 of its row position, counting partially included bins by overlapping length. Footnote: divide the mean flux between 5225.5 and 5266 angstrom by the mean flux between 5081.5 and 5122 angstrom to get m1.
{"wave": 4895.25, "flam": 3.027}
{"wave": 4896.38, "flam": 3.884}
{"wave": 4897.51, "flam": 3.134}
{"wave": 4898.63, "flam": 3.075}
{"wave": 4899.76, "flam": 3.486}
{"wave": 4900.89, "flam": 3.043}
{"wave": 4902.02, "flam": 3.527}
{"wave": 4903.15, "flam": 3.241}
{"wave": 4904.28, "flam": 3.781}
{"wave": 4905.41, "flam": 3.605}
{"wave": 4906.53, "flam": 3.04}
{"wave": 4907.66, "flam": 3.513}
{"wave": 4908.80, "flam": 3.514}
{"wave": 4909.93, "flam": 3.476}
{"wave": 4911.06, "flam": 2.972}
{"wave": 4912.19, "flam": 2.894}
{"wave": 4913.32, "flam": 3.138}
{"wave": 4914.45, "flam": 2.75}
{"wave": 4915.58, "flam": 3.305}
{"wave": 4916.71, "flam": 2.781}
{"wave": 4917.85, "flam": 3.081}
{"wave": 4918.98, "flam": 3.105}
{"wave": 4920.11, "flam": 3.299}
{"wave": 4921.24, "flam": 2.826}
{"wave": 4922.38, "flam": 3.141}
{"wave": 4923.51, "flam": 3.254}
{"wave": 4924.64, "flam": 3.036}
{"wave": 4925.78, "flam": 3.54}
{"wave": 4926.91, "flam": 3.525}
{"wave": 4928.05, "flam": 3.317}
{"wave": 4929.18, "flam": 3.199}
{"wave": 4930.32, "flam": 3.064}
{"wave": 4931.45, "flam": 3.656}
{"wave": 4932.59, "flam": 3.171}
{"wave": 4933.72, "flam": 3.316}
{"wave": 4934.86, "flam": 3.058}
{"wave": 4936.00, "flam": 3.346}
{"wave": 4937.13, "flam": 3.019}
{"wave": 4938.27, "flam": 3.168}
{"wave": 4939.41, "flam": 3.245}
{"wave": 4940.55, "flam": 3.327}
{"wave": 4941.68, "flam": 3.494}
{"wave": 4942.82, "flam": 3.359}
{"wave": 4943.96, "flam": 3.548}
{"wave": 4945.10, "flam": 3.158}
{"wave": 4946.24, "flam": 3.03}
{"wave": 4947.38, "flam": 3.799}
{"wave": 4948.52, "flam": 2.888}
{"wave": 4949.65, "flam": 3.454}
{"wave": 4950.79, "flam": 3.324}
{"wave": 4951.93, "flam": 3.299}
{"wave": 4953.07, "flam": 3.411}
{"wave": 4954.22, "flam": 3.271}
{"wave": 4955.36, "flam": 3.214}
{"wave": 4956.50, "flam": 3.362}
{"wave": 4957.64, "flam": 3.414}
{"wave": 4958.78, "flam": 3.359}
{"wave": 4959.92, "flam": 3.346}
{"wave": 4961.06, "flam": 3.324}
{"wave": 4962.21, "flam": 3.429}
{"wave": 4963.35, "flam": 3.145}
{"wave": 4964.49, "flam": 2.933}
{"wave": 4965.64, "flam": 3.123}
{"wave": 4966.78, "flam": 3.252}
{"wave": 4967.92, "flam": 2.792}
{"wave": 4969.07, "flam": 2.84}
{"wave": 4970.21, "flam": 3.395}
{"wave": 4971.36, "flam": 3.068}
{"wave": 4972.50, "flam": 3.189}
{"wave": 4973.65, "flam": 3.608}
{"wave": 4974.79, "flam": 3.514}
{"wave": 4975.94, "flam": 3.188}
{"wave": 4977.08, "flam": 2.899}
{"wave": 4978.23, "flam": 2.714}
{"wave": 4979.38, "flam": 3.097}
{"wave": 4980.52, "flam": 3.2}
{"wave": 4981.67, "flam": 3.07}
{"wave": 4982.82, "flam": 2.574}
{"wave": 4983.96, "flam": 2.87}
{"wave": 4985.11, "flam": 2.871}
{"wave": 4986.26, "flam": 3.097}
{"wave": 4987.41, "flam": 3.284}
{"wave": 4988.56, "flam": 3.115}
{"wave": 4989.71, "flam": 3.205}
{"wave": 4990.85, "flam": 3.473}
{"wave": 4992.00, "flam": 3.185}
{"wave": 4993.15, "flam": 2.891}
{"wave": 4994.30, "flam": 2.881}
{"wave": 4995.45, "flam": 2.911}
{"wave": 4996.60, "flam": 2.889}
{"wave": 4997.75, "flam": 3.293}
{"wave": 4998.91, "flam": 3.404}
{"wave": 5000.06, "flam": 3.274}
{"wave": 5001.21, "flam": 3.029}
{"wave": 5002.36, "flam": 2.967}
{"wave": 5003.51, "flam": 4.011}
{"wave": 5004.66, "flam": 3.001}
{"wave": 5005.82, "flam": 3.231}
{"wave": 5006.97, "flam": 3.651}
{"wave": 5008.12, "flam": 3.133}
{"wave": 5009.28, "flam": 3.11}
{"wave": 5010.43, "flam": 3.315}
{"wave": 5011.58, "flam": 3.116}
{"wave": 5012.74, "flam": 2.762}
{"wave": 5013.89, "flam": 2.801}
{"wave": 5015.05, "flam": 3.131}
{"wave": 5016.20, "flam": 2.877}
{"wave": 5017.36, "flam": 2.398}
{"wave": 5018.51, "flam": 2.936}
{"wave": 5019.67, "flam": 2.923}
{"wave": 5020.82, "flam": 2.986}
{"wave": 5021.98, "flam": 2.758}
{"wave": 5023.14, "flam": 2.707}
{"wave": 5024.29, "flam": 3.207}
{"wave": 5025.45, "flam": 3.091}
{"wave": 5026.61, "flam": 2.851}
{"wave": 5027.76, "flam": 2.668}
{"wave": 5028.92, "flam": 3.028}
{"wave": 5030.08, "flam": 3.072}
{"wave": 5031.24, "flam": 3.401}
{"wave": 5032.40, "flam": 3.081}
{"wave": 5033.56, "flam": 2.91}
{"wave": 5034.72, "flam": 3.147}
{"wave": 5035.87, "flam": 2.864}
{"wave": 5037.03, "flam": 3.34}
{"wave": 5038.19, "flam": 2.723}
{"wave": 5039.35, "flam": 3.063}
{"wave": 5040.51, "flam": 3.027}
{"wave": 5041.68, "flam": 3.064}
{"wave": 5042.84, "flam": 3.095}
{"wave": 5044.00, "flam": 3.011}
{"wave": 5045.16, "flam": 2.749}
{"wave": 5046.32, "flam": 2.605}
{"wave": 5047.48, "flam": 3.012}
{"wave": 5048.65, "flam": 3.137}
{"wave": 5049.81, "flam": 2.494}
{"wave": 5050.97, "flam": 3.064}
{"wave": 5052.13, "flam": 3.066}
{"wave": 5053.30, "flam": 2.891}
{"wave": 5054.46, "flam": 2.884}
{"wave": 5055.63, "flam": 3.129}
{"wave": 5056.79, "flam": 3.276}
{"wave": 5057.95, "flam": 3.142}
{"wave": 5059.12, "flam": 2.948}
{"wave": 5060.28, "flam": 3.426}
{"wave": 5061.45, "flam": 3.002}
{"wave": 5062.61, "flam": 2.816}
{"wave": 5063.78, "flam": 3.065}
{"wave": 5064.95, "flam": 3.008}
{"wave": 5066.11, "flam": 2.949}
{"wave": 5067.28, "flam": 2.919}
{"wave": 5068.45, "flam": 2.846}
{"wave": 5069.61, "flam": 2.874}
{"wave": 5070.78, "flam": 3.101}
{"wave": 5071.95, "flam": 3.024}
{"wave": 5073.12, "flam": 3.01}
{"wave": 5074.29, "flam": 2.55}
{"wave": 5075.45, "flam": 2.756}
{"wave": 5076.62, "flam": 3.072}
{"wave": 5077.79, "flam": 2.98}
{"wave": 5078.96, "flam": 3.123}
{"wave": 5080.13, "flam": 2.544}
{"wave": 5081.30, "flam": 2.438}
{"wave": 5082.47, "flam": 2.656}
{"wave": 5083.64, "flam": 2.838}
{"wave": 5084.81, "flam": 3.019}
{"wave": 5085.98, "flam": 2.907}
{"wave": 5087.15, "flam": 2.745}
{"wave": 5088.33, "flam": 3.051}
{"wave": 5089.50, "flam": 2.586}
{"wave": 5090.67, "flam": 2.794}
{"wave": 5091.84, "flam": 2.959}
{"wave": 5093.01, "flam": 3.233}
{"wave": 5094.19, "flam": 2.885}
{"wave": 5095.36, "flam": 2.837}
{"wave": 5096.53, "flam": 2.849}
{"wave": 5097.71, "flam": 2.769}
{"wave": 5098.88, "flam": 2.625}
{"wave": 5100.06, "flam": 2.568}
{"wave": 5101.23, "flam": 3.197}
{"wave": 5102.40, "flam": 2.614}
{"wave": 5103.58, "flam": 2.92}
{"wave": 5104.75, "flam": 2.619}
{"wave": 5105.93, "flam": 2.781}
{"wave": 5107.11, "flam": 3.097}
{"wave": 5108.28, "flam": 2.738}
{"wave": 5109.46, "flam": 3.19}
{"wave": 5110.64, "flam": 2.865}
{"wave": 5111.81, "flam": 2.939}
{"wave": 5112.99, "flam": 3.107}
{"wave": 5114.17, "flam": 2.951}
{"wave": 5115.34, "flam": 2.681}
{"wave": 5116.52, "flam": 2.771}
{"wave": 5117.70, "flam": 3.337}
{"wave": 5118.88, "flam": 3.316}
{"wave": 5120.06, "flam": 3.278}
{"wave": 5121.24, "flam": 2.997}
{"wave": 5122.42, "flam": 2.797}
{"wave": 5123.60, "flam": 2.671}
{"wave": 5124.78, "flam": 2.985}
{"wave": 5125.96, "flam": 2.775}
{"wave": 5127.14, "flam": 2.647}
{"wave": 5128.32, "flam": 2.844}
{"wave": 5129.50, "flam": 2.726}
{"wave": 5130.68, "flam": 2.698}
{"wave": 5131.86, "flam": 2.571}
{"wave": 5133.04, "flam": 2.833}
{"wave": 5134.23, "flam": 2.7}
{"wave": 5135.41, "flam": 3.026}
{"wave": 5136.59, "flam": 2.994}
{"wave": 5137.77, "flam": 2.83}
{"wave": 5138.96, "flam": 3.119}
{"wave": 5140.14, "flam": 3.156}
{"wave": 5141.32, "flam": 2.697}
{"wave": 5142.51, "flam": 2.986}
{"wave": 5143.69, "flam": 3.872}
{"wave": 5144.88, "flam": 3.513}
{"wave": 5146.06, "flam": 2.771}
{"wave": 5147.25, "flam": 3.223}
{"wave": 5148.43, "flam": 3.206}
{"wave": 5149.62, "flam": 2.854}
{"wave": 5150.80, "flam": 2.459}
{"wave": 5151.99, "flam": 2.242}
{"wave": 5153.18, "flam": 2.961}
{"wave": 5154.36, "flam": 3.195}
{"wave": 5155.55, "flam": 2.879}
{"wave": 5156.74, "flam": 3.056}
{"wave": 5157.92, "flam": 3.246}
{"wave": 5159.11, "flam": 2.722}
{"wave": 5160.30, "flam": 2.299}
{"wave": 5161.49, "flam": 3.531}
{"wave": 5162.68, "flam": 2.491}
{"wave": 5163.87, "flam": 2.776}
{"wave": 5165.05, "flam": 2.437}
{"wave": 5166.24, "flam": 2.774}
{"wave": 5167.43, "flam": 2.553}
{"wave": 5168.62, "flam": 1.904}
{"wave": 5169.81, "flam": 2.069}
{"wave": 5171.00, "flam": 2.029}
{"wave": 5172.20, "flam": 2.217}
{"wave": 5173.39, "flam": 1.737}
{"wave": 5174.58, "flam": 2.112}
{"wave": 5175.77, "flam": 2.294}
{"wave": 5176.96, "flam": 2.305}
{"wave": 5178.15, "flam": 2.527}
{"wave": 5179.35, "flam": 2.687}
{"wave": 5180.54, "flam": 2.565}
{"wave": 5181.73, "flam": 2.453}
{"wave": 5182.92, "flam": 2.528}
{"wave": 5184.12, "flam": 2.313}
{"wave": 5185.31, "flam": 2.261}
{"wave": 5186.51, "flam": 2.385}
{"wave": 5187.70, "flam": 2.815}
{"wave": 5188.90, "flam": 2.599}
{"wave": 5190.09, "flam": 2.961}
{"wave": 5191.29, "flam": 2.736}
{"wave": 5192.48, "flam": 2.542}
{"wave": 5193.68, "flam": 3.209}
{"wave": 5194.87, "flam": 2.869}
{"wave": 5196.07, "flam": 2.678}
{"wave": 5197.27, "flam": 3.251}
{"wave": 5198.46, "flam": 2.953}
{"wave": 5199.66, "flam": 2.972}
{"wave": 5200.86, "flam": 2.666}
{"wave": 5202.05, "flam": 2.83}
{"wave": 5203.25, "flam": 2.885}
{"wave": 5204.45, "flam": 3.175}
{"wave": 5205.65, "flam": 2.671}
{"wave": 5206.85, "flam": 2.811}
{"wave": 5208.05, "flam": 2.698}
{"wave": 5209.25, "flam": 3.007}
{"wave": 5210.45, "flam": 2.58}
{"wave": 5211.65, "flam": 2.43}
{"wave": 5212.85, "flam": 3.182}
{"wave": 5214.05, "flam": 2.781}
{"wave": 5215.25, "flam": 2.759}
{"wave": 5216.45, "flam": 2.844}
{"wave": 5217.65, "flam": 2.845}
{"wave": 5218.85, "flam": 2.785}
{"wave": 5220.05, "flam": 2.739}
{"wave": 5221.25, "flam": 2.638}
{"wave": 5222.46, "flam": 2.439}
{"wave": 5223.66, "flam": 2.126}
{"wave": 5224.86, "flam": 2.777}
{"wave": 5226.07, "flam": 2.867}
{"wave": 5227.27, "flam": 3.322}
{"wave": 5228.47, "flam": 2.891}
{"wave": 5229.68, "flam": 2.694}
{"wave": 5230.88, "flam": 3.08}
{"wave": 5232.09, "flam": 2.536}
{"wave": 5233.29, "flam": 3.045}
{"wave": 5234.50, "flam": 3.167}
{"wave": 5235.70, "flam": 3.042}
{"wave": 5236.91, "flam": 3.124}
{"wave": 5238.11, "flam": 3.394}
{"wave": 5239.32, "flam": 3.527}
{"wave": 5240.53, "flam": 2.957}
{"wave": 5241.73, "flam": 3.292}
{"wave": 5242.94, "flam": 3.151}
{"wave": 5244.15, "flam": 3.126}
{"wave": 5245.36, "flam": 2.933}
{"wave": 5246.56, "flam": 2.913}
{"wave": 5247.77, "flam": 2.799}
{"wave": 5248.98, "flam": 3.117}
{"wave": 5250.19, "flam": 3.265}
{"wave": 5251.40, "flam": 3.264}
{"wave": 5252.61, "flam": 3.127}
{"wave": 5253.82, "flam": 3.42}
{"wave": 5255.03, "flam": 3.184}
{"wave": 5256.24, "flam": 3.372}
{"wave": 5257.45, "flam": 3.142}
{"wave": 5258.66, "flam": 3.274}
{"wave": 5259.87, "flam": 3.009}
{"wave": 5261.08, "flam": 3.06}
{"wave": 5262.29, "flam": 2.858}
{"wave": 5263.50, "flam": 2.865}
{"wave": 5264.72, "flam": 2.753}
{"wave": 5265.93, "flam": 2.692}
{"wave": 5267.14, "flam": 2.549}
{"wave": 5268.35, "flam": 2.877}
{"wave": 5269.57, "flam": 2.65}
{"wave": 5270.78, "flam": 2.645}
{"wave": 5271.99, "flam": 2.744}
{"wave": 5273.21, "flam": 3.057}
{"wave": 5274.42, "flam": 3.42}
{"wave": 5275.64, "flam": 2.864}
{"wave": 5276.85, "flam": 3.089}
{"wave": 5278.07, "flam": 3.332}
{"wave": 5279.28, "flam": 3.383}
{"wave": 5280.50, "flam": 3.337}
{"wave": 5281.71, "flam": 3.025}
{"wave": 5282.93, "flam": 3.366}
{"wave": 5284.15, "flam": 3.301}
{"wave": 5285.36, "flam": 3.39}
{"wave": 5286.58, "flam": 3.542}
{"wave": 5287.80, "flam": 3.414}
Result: 1.1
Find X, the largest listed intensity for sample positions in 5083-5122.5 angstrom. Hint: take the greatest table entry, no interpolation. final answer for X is 3.337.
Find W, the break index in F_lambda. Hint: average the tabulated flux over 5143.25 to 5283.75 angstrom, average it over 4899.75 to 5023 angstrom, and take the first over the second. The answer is 0.9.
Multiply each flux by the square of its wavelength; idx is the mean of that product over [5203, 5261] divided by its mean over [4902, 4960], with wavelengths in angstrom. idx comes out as 1.02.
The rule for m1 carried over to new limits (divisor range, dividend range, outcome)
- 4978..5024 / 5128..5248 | 0.91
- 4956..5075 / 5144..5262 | 0.92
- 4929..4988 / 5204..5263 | 0.92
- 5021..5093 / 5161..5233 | 0.90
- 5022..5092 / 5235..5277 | 1.03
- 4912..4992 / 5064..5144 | 0.91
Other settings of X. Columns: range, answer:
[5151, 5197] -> 3.531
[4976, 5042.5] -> 4.011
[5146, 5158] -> 3.246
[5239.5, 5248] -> 3.292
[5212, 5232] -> 3.322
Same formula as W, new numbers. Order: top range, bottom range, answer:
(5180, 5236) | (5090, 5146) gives 0.95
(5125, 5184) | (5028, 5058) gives 0.90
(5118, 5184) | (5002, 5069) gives 0.91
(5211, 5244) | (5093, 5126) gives 1.00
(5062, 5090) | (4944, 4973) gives 0.89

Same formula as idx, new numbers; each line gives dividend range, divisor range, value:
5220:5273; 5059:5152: 1.08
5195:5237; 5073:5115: 1.04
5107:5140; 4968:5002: 0.99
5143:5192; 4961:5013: 0.91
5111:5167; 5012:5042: 1.03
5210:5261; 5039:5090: 1.09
